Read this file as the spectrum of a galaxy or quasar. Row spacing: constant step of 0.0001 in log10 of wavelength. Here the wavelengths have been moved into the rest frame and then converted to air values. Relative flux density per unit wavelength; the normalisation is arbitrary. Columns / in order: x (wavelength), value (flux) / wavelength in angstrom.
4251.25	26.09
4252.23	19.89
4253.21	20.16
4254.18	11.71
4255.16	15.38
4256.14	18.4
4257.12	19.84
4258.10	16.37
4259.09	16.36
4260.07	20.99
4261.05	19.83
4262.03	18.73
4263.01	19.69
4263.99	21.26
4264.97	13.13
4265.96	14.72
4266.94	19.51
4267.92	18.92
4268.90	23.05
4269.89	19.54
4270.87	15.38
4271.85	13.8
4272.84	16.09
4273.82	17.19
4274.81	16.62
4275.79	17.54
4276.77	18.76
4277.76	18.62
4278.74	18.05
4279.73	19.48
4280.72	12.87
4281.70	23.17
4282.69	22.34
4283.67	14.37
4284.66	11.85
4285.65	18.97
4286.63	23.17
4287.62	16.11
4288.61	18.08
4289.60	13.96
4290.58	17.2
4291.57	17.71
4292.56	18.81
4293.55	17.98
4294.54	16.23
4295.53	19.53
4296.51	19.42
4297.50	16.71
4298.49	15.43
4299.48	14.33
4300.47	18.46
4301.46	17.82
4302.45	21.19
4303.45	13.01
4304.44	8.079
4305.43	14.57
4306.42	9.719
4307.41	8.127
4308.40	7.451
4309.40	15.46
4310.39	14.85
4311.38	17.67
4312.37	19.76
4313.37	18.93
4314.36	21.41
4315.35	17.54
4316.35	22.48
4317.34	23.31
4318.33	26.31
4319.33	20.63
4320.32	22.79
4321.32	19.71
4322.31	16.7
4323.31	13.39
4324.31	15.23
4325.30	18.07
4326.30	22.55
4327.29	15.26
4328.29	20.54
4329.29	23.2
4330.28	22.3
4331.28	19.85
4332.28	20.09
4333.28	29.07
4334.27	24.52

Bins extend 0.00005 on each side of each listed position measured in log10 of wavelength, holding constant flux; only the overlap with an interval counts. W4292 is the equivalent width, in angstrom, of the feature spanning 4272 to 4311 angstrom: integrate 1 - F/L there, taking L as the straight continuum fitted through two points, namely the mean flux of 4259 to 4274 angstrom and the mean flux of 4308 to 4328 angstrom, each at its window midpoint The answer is 4.11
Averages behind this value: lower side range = 18.1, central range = 16.4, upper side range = 18.5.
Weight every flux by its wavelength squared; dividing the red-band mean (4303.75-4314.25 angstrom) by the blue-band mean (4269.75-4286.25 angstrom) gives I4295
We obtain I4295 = 0.8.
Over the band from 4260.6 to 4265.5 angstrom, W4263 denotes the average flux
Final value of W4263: 18.5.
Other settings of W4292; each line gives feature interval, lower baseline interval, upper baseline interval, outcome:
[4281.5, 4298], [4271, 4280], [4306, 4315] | -1.6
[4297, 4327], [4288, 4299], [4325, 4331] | 3.1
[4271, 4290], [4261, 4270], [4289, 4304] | 0.6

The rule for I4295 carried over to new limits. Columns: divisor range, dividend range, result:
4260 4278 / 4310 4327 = 1.11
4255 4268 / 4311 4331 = 1.13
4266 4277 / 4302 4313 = 0.78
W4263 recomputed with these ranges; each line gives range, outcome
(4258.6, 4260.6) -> 18.7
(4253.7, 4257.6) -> 16.3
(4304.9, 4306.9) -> 12.1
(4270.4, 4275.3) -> 15.8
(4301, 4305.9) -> 14.9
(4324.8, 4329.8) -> 20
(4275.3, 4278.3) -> 18.3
